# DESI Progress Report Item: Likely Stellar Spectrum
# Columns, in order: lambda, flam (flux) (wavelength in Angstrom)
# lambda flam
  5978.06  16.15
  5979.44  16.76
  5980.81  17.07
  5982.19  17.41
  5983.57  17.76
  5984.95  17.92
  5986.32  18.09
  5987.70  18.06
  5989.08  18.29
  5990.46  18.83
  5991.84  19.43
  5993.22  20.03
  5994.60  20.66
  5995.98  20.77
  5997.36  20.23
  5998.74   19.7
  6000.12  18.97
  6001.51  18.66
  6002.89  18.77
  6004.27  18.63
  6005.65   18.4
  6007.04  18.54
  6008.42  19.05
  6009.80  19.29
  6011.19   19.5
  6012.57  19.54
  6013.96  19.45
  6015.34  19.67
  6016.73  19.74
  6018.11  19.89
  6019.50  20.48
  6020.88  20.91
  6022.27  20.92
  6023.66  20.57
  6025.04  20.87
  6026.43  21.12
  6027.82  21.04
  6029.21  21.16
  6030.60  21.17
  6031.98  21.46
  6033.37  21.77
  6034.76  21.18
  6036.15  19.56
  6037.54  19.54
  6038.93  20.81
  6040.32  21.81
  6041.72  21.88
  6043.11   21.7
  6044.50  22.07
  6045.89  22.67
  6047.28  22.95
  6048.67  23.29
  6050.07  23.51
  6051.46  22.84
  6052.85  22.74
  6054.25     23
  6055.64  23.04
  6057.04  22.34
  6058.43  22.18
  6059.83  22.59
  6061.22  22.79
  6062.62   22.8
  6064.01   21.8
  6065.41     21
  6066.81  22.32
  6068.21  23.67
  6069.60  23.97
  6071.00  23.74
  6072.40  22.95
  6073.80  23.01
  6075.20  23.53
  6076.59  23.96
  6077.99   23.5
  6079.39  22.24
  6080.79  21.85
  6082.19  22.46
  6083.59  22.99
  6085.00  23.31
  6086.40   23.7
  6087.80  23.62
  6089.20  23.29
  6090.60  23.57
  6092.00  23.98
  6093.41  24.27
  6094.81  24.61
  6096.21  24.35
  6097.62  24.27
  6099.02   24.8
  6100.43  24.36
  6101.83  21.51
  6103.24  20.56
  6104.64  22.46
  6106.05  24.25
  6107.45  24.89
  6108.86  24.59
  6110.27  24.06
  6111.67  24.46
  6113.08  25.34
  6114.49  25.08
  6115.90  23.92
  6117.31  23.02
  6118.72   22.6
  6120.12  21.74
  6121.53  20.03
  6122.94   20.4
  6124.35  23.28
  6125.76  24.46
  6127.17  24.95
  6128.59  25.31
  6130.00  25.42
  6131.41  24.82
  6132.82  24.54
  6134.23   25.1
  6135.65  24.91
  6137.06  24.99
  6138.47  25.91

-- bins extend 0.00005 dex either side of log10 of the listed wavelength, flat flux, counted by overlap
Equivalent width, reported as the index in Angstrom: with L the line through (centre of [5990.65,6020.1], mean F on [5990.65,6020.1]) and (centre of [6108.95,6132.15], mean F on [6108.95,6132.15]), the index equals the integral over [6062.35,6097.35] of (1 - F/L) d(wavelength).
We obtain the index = -1.61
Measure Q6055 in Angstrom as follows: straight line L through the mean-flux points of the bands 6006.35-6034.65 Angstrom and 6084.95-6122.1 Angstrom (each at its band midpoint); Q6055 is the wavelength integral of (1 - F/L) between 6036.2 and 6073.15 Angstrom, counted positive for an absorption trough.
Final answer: -1.2 Angstrom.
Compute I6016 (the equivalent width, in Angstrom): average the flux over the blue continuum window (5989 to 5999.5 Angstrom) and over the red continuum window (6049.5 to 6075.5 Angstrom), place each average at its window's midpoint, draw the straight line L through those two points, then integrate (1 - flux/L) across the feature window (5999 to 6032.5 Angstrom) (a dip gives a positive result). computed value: 1.4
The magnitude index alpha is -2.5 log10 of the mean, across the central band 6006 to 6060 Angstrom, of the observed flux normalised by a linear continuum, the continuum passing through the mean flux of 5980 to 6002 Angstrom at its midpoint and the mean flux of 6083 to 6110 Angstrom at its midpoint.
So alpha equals -0.019 mag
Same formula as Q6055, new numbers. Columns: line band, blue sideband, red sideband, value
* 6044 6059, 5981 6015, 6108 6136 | -1.2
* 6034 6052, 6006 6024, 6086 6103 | -0.5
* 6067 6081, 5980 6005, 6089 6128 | -0.7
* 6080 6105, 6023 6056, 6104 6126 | -0.5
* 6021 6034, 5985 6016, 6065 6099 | -0.3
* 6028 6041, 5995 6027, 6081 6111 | -0.1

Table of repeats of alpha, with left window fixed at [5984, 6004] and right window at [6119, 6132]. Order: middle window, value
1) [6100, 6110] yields -0.026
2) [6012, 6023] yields -0.010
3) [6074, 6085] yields -0.052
